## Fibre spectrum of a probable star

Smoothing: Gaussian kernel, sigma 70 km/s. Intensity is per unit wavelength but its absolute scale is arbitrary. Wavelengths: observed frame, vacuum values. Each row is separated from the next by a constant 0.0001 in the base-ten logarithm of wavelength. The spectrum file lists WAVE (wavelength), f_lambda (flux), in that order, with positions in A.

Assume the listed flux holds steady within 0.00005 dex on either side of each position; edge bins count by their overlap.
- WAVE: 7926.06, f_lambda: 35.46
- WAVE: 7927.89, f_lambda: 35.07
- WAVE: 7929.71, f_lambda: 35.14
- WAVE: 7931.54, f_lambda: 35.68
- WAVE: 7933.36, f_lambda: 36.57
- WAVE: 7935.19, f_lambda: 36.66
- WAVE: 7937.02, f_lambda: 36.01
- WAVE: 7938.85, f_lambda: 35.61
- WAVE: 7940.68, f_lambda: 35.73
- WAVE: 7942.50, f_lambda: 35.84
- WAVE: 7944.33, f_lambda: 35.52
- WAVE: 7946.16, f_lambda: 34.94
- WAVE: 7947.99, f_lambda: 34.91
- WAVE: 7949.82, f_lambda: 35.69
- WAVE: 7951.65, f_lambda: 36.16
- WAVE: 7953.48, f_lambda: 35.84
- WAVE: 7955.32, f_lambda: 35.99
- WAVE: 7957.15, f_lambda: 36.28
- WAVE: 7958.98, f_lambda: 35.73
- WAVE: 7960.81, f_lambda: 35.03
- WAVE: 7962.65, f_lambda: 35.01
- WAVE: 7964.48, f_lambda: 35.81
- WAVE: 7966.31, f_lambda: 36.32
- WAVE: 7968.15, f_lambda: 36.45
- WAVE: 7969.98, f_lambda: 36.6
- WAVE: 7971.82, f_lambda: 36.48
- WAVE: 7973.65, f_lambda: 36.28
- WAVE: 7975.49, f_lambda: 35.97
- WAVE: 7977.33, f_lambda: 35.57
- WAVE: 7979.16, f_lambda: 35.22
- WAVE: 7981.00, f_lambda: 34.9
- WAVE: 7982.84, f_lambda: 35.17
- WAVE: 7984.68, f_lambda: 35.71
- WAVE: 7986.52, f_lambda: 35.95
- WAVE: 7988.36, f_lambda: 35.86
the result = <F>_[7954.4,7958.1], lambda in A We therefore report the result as 36.1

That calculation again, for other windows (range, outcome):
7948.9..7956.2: 35.9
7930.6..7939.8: 36.1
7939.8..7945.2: 35.7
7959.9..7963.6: 35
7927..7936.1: 35.8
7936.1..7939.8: 35.7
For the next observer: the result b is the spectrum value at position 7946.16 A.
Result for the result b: 34.94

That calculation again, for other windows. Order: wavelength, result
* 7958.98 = 35.73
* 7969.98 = 36.6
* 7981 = 34.9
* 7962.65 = 35.01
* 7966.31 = 36.32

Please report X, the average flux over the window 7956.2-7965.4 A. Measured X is 35.6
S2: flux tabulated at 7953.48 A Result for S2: 35.84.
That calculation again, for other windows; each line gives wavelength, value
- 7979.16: 35.22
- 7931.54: 35.68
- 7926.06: 35.46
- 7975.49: 35.97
